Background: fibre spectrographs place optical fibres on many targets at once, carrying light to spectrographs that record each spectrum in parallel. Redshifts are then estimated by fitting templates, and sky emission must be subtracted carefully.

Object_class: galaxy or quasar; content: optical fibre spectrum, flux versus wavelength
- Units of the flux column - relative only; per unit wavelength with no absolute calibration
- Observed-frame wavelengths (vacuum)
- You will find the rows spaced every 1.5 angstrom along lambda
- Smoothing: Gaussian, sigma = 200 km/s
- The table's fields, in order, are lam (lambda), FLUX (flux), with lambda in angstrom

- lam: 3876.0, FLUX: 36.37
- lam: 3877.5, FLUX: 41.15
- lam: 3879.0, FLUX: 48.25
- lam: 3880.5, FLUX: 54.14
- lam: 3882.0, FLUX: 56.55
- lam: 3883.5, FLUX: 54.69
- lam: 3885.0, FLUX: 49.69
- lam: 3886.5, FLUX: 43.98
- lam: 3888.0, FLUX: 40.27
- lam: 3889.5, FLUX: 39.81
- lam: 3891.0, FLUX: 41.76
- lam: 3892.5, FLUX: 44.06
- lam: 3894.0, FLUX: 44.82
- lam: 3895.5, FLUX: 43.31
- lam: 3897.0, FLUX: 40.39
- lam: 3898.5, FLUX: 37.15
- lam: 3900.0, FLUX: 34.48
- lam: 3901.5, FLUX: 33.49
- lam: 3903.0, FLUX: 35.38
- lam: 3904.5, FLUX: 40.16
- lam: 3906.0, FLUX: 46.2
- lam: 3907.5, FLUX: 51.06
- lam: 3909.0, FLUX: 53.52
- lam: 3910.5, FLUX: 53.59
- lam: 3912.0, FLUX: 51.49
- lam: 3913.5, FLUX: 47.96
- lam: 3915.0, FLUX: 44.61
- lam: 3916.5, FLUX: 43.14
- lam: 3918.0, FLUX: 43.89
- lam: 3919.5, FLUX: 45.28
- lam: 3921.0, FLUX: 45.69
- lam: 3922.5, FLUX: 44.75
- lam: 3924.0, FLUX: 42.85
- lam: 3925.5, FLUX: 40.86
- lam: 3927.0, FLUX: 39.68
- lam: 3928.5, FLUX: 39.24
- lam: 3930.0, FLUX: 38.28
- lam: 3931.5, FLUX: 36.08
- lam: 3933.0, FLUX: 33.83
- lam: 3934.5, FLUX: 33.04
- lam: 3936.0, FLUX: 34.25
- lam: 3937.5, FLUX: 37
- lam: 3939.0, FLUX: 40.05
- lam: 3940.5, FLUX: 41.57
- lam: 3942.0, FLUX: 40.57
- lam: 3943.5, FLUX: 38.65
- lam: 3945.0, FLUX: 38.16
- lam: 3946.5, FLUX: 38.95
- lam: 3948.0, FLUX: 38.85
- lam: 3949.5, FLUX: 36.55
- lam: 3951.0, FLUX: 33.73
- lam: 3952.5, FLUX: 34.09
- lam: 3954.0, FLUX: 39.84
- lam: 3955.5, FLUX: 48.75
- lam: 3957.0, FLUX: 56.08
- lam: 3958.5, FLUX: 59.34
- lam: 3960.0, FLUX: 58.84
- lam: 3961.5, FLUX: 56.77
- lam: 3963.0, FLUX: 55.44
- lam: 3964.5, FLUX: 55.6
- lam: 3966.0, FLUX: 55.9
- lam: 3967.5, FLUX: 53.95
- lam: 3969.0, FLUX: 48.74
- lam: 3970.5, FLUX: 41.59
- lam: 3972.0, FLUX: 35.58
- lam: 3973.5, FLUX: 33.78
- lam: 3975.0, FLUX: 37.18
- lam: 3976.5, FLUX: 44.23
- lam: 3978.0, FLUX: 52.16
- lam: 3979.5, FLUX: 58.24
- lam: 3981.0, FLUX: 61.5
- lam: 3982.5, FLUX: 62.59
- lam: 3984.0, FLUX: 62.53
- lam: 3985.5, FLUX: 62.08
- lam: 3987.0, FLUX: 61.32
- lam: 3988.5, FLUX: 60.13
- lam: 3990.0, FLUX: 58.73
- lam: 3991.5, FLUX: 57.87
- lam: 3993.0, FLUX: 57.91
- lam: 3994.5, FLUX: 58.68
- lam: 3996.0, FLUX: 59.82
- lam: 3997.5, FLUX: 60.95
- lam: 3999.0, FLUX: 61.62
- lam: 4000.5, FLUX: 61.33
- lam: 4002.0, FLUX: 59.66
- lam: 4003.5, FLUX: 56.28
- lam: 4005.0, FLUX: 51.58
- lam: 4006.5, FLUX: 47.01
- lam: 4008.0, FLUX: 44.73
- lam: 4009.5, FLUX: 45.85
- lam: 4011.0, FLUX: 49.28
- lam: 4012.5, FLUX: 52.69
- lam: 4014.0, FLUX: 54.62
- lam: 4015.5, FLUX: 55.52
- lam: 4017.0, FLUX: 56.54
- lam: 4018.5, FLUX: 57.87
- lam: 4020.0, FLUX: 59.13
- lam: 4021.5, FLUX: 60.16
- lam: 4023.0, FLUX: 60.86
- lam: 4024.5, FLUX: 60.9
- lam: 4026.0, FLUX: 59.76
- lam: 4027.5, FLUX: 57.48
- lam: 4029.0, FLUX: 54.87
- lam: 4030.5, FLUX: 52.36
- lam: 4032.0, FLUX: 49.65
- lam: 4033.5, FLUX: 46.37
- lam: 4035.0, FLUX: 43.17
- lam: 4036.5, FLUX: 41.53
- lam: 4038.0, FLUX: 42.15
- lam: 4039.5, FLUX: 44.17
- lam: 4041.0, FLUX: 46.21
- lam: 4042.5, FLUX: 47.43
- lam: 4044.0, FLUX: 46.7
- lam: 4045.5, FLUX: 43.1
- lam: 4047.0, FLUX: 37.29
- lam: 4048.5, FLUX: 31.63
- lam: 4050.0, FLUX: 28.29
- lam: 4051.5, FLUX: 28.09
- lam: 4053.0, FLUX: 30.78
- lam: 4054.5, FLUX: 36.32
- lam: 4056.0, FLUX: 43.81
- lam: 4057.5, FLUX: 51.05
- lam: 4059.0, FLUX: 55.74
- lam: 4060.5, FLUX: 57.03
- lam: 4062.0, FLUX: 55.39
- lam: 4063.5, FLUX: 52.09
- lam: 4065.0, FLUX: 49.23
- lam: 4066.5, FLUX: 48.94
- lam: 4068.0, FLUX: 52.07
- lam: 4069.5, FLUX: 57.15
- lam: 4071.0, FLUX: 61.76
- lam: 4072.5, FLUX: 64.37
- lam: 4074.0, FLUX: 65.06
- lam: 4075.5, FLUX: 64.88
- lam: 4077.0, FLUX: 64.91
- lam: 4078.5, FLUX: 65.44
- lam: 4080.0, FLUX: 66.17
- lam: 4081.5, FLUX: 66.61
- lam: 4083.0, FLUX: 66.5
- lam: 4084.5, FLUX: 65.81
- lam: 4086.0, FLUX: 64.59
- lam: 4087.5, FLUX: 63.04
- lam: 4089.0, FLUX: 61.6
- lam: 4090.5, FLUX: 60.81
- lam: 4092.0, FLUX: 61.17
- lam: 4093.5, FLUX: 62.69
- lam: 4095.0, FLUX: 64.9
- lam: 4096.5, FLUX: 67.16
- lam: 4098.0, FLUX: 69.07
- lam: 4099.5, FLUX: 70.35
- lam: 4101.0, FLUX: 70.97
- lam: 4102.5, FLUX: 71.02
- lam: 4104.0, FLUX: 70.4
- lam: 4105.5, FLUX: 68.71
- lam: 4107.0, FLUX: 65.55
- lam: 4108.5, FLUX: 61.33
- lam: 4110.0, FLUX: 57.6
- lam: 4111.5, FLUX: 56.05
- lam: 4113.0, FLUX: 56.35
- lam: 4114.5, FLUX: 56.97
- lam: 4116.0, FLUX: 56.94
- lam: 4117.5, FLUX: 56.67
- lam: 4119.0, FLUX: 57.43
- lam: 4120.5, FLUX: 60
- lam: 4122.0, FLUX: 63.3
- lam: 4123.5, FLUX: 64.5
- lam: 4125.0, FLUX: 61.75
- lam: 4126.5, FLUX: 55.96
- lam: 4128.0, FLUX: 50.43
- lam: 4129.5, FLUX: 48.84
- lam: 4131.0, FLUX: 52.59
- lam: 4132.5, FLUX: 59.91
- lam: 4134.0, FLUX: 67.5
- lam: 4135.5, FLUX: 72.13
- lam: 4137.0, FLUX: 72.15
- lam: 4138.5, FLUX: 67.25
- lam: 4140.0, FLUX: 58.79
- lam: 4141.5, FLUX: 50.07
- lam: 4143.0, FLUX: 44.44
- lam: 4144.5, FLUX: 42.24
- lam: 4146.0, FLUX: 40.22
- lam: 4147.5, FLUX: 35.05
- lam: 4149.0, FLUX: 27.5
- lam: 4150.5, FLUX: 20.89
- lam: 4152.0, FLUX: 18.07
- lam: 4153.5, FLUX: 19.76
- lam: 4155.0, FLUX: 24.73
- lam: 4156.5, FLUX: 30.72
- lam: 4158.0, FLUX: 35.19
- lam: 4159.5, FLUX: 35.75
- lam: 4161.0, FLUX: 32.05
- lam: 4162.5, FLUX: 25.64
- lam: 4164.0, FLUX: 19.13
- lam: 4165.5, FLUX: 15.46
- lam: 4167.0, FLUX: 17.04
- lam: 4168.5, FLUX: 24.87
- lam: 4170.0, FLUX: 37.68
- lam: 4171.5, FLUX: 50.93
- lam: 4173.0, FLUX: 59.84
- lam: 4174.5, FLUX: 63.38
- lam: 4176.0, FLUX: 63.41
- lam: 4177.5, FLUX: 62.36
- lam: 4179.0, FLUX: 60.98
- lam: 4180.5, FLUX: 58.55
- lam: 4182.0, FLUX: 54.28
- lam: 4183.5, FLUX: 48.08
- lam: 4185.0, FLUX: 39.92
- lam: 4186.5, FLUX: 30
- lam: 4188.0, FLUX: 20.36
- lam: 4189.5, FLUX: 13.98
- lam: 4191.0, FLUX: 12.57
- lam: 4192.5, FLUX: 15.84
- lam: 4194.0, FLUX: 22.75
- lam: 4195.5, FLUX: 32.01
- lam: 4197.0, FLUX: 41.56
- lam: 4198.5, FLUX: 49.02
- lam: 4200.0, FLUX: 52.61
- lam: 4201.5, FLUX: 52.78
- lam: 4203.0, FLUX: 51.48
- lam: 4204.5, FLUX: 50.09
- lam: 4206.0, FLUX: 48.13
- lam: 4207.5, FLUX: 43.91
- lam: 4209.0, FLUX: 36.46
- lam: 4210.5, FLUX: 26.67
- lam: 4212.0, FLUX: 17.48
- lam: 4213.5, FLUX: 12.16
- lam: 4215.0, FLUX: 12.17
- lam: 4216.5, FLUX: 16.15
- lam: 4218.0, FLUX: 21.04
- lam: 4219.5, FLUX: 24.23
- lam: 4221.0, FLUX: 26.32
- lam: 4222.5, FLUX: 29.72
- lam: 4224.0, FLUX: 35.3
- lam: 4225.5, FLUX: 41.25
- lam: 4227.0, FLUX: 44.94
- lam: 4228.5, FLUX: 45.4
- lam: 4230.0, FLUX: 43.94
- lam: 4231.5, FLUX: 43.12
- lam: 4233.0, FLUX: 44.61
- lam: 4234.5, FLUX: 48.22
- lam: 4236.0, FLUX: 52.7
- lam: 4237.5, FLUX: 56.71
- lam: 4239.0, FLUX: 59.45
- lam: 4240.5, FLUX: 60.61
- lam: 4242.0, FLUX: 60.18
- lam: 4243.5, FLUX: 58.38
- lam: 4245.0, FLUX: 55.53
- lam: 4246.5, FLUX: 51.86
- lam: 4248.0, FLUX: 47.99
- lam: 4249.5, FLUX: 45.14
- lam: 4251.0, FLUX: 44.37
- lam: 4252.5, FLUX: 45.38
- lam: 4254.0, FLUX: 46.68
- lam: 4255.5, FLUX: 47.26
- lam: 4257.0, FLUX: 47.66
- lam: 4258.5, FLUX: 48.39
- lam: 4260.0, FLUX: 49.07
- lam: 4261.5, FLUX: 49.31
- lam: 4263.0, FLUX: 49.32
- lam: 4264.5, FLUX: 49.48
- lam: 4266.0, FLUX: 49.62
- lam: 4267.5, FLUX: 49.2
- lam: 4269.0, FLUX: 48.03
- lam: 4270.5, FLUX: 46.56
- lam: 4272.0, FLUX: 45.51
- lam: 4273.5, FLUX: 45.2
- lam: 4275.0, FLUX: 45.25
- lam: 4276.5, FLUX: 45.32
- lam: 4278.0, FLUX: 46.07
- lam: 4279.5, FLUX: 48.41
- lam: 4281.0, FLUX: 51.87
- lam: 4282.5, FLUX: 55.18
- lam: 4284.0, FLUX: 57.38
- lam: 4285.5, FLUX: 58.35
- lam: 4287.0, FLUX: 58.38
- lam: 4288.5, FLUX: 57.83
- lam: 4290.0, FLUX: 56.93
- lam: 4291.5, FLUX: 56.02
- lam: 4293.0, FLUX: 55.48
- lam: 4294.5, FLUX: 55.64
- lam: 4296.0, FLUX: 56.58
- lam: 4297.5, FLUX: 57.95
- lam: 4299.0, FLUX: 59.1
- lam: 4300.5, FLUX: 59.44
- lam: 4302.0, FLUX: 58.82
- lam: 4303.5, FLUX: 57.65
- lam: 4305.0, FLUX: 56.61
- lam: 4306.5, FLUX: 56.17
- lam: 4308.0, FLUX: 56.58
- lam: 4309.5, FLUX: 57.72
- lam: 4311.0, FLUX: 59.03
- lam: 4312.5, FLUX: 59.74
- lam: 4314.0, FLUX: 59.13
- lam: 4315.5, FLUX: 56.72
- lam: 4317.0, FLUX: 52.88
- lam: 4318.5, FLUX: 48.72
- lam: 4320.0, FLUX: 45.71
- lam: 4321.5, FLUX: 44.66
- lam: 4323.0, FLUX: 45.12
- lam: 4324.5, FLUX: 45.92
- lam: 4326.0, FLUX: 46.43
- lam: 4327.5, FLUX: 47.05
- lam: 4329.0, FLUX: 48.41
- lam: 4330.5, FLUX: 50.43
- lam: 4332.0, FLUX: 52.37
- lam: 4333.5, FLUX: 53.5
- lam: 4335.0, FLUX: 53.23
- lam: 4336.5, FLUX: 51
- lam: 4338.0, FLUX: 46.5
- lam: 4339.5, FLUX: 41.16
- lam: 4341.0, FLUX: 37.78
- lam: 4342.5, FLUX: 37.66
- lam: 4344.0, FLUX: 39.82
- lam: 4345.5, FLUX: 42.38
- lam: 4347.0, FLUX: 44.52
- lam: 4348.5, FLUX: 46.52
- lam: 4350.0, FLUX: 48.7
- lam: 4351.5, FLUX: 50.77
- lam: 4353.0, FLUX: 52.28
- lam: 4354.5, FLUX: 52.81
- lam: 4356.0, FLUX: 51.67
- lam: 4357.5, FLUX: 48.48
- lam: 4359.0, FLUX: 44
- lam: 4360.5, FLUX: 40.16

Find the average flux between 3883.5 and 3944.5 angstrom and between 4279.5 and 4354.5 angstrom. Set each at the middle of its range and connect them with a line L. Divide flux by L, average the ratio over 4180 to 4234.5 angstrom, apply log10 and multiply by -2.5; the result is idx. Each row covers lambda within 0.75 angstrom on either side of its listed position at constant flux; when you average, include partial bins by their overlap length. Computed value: 0.37 mag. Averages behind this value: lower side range 42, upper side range 52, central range 35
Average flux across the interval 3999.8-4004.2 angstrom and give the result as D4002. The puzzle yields 59.1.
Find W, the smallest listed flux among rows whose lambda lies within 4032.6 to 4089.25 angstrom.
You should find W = 28.09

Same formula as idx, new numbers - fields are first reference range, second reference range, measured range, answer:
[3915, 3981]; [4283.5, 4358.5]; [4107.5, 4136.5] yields -0.23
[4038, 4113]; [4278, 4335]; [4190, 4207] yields 0.38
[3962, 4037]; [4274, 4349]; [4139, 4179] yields 0.37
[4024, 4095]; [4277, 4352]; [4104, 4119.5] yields -0.14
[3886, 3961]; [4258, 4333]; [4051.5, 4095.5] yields -0.23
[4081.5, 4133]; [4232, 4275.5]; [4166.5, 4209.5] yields 0.30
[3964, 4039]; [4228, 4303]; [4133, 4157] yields 0.20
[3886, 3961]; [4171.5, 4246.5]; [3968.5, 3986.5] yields -0.19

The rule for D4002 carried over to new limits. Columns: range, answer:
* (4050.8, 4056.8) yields 34.9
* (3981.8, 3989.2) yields 61.7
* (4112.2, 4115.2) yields 56.6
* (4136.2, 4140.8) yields 66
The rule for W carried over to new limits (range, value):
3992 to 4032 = 44.73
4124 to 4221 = 12.16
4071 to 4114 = 56.05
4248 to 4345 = 37.66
